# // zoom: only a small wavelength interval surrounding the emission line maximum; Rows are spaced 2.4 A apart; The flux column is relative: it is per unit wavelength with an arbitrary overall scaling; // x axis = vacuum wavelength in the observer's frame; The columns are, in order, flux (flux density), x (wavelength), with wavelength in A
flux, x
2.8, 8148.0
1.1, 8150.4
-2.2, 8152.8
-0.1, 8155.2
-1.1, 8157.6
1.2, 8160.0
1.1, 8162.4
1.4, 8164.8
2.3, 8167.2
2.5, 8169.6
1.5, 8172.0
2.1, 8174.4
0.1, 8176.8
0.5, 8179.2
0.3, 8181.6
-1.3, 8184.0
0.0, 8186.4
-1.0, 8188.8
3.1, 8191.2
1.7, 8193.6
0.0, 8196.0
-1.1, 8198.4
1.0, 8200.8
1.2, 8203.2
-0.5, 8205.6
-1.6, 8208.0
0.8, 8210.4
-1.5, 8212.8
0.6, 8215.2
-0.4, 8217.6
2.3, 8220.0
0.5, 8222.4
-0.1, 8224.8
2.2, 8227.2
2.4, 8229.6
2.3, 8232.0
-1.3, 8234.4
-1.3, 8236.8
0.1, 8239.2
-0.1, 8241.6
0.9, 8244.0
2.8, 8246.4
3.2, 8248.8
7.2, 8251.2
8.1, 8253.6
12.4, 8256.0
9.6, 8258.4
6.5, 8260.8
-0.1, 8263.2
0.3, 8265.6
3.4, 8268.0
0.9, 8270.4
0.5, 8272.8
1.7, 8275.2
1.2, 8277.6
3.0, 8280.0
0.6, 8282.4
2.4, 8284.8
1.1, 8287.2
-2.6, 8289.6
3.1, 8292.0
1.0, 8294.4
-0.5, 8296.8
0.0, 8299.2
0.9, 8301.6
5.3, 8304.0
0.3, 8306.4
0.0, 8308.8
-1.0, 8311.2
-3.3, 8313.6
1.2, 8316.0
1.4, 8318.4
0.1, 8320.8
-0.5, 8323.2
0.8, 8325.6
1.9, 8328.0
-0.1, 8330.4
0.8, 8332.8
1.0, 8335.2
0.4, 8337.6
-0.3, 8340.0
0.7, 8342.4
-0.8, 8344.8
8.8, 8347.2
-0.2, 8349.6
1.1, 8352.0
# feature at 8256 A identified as [O II]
